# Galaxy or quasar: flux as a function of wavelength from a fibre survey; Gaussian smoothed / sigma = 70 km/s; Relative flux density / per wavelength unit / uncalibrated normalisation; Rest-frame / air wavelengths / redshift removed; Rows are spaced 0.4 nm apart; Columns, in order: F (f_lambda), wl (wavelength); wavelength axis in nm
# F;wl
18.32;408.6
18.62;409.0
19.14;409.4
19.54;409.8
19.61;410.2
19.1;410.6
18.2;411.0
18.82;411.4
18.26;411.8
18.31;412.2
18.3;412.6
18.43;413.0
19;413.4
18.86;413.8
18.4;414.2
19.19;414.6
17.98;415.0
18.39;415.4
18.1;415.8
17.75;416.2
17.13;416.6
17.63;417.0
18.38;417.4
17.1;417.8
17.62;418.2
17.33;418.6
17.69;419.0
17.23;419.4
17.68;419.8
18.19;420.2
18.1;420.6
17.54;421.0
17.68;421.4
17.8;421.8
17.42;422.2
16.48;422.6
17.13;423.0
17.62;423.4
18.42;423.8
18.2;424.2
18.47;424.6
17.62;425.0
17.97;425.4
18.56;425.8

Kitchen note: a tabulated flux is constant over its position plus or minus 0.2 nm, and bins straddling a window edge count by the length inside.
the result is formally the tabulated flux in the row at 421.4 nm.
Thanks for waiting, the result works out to 17.68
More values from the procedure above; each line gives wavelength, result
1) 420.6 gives 18.1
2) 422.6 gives 16.48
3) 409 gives 18.62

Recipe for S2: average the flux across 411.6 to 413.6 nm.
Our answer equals 18.5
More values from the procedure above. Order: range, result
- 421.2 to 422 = 17.7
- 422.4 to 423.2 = 16.8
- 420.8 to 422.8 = 17.4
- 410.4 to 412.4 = 18.5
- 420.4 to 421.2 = 17.8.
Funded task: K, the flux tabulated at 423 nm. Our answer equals 17.13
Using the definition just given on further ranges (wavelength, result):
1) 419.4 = 17.23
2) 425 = 17.62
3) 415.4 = 18.39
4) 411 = 18.2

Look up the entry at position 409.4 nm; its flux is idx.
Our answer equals 19.14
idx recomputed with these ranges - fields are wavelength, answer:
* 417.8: 17.1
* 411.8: 18.26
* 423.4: 17.62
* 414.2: 18.4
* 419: 17.69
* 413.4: 19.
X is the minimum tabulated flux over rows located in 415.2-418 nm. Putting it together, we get 17.1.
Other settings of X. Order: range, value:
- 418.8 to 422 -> 17.23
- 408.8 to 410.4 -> 18.62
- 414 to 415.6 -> 17.98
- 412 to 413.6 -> 18.3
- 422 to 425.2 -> 16.48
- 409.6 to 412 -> 18.2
